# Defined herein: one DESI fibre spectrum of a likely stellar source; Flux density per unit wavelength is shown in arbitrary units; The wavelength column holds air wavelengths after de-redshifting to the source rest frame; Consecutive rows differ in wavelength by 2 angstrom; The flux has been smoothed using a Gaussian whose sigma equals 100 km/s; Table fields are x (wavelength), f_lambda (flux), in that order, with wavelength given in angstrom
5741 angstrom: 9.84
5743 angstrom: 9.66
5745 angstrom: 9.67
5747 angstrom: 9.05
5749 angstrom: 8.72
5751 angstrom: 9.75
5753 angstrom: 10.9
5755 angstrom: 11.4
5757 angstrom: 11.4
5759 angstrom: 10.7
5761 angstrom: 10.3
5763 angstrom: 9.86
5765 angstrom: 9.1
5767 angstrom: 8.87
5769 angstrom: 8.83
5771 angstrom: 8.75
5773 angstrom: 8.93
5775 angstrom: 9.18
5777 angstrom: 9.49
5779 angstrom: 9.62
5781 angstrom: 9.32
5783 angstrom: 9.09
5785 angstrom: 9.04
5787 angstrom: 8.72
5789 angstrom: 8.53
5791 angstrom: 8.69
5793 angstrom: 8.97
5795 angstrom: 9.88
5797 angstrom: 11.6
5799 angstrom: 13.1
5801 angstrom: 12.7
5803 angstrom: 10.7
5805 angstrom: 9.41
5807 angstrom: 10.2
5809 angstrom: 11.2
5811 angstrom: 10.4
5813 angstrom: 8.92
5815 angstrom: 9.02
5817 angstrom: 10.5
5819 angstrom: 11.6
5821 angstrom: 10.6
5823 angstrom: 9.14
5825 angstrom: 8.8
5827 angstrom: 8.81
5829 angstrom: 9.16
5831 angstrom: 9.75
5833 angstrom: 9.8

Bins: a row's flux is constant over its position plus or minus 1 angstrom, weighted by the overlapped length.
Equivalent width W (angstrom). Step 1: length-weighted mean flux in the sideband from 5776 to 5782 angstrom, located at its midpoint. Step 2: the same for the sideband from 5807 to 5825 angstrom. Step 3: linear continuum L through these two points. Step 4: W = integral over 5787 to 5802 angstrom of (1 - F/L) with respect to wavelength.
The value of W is -1.0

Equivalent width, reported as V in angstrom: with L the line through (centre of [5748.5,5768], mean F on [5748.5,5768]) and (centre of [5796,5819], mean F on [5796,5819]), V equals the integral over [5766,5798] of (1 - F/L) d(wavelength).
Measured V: 3.7 angstrom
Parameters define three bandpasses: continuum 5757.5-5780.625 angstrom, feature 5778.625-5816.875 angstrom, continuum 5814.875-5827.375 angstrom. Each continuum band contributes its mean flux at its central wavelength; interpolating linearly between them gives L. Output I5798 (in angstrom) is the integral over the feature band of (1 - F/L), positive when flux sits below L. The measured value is -1.08 angstrom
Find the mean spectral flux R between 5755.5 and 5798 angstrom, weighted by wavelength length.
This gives 9.49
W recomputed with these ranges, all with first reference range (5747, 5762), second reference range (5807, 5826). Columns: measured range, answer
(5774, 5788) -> 1.4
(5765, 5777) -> 1.5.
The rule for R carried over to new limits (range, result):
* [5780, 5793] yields 8.9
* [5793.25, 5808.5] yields 11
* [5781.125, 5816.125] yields 9.99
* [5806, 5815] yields 10.1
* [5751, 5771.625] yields 10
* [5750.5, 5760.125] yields 10.9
